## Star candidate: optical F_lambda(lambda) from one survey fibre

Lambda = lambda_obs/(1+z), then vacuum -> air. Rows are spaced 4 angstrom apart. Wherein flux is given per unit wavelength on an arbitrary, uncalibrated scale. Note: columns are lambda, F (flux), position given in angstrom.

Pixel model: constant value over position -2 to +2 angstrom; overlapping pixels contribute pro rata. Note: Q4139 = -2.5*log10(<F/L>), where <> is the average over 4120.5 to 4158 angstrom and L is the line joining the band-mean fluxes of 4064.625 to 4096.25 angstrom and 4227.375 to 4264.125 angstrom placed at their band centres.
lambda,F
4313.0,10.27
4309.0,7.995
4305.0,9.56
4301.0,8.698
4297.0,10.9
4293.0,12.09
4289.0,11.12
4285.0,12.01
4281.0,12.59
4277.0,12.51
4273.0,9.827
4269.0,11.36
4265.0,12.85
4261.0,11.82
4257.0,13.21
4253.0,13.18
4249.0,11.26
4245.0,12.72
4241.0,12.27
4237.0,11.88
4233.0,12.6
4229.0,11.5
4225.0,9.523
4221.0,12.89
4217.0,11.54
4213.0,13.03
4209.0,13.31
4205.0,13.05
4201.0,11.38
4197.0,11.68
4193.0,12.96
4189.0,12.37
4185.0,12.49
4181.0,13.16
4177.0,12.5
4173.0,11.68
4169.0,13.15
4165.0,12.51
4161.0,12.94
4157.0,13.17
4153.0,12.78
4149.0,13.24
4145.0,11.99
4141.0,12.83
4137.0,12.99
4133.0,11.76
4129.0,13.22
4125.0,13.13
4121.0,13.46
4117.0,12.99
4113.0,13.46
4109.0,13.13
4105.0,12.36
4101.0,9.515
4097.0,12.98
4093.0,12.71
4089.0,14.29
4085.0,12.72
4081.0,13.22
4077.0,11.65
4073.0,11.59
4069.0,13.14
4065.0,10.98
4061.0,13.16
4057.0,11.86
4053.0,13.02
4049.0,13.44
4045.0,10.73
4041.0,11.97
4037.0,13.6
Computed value -0.03 mag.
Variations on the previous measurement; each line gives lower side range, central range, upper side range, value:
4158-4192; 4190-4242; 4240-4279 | 0.02 mag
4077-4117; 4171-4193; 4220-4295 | -0.02 mag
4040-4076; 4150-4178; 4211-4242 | -0.06 mag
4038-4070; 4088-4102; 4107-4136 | 0.03 mag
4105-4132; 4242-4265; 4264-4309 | -0.09 mag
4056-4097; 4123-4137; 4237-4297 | -0.03 mag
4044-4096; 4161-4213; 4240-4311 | -0.06 mag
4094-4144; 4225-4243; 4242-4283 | 0.04 mag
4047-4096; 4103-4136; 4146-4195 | -0.02 mag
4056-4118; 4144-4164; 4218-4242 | -0.06 mag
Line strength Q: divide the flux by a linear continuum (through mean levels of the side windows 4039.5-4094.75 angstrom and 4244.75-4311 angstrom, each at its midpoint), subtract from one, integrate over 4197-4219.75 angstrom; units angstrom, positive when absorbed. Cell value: -1.3 angstrom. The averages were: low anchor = 12.5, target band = 12.4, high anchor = 11.4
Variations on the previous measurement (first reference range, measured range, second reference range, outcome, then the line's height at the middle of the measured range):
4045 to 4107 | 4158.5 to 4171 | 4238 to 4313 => -0.96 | 12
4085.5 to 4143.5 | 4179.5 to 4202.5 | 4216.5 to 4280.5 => -0.07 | 12.3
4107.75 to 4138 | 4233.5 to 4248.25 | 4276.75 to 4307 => -0.70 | 11.7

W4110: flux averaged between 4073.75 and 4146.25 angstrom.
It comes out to 12.7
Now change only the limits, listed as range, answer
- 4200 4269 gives 12.2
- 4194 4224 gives 12.3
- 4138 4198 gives 12.7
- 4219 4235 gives 11.6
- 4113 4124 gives 13.3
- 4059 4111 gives 12.4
